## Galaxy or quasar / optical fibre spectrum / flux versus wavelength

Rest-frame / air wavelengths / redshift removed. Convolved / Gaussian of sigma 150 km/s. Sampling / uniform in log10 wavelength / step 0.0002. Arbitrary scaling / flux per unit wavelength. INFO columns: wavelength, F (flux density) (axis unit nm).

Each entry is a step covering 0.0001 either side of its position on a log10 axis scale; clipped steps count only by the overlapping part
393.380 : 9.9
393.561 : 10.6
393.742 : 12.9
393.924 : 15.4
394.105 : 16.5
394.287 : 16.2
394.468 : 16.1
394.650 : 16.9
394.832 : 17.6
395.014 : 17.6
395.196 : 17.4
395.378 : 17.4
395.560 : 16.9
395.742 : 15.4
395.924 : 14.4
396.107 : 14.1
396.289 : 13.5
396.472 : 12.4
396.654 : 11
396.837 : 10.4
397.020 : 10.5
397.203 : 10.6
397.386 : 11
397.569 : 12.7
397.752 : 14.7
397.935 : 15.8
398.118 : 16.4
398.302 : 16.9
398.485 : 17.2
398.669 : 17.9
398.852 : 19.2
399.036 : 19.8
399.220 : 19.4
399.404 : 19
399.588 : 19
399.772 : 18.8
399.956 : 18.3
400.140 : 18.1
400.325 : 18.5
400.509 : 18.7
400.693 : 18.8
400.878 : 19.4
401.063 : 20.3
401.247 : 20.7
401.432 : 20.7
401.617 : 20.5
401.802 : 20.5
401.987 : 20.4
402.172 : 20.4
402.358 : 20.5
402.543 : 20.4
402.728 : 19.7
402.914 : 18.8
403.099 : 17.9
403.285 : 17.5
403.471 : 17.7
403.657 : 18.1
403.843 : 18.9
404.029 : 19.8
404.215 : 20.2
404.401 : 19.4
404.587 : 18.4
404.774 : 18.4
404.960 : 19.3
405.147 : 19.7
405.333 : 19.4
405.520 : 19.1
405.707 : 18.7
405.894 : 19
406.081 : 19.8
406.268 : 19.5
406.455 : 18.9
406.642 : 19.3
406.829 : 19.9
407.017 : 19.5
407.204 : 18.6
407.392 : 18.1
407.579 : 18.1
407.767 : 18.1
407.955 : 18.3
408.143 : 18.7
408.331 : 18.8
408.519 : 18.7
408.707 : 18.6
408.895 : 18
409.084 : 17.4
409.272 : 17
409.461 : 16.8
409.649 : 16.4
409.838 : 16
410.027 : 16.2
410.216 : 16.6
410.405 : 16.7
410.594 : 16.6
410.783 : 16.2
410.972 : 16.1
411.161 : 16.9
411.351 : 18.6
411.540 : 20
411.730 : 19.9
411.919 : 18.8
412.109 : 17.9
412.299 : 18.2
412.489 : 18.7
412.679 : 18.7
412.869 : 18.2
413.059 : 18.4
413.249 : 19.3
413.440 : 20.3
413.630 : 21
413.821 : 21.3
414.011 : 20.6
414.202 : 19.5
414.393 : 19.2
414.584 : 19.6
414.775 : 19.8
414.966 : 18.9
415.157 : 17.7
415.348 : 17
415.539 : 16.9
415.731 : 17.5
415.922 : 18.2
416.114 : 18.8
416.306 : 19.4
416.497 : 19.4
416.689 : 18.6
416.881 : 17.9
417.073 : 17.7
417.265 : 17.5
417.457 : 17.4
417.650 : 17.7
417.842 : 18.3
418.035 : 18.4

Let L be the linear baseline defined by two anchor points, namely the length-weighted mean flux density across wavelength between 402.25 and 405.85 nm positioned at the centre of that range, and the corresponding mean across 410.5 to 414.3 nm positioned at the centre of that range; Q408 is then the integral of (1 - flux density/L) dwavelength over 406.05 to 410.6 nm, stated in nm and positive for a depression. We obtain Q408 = 0.21 nm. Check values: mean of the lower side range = 19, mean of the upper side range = 18.8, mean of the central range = 18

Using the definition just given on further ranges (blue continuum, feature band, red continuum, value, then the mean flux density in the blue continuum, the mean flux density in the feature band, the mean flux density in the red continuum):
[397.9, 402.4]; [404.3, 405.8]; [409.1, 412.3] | -0.07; 19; 19.1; 17.3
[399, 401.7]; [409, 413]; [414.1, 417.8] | 0.24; 19.3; 17.5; 18.4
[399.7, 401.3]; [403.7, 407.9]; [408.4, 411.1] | -0.29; 19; 19.1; 17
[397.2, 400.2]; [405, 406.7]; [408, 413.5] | -0.17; 16.9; 19.3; 17.9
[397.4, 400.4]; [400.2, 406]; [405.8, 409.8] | -0.47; 17.4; 19.3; 18.4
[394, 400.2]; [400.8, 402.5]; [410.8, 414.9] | -0.37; 15.8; 20.4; 19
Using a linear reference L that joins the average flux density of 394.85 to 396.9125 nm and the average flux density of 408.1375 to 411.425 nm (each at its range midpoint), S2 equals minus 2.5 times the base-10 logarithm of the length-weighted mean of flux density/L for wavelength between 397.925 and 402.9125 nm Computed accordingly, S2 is -0.23 mag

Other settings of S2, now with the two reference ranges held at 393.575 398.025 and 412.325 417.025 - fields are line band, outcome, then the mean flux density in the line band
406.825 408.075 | -0.083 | 18.6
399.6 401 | -0.206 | 18.7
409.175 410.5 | 0.078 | 16.5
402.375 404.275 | -0.169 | 18.9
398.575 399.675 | -0.244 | 19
